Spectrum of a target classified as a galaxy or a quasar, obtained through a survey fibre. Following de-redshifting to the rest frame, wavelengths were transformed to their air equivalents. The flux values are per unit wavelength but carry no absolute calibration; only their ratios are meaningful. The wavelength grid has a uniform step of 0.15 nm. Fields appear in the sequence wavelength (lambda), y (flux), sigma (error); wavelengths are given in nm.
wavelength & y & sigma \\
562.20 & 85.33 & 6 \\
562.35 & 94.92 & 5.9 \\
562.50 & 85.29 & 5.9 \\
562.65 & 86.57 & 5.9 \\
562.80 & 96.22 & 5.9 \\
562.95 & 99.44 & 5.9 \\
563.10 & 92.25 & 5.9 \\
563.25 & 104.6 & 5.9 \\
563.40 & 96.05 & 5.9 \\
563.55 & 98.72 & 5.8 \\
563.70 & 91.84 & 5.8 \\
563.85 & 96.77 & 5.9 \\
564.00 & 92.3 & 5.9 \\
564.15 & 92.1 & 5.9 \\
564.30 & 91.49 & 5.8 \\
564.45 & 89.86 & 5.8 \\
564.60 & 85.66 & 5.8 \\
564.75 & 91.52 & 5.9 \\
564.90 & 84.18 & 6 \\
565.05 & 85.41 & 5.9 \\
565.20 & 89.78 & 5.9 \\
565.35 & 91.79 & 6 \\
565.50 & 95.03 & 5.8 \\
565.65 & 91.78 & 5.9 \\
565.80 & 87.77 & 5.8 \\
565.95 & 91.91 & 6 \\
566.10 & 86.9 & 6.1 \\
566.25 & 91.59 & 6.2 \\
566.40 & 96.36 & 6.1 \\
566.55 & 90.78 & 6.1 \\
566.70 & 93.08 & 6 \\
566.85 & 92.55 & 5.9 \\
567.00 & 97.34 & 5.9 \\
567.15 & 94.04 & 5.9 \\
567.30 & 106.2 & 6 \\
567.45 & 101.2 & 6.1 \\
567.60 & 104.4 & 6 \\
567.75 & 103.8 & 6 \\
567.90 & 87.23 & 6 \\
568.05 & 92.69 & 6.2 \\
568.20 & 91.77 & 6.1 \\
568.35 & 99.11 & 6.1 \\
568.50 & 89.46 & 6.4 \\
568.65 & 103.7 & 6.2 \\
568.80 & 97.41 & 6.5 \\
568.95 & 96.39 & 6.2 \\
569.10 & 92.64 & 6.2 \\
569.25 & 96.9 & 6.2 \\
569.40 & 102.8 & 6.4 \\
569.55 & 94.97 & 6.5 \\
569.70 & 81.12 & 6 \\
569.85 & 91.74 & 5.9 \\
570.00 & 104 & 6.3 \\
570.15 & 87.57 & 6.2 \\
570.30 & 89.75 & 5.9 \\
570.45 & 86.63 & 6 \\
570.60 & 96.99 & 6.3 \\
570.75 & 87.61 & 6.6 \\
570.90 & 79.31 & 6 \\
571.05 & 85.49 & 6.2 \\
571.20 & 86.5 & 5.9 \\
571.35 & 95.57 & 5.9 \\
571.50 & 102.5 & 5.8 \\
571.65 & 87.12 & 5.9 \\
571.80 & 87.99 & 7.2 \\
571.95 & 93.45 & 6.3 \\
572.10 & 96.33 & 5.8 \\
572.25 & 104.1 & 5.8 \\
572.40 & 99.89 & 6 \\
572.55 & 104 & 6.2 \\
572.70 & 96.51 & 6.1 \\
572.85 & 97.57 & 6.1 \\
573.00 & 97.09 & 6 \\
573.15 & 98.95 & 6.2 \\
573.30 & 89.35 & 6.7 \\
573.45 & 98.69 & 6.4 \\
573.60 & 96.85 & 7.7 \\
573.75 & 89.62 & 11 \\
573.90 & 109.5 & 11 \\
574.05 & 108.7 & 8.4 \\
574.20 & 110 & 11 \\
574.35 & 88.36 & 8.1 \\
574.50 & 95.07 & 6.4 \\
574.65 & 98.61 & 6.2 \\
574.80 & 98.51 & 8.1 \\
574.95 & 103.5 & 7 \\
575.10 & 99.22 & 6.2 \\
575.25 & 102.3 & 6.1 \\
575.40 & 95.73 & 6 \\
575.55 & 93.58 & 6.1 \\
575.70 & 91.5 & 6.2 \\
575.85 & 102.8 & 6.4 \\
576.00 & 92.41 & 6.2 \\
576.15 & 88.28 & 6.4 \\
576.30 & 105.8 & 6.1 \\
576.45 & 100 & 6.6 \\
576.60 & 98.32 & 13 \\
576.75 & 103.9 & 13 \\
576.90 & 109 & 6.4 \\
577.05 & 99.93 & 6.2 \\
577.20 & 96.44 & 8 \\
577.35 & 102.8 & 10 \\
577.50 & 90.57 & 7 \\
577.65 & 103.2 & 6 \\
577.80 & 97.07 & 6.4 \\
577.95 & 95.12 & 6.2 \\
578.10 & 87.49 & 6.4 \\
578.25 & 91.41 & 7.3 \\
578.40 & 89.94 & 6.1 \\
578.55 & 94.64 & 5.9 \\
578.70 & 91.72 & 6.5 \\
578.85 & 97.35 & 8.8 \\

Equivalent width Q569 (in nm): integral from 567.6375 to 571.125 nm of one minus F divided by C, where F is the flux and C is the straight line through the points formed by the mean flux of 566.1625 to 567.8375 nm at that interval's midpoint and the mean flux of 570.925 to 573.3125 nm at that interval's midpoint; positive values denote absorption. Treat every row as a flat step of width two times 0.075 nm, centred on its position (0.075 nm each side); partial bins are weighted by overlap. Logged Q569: 0.111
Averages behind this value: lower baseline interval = 97.2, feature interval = 93.1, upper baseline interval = 95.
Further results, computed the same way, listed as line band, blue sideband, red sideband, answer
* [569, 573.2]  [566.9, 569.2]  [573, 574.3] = 0.206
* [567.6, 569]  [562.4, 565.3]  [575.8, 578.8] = -0.036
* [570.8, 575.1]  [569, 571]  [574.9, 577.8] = -0.062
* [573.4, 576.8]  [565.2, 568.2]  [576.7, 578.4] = -0.069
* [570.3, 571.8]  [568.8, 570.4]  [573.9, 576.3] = 0.086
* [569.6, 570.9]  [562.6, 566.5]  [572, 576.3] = 0.077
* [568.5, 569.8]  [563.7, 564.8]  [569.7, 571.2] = -0.081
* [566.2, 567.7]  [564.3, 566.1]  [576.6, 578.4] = -0.104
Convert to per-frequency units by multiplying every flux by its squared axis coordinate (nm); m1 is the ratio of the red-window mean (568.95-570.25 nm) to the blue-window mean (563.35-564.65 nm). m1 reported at 1.0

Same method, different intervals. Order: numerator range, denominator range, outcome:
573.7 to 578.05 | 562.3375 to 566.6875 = 1.12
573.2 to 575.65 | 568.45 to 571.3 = 1.09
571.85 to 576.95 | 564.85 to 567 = 1.12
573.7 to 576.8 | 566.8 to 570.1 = 1.05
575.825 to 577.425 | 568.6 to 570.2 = 1.07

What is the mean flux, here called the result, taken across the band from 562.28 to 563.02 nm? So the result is 92.4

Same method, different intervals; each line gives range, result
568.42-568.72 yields 96.5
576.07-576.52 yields 97.9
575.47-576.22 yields 93.8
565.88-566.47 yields 91.6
